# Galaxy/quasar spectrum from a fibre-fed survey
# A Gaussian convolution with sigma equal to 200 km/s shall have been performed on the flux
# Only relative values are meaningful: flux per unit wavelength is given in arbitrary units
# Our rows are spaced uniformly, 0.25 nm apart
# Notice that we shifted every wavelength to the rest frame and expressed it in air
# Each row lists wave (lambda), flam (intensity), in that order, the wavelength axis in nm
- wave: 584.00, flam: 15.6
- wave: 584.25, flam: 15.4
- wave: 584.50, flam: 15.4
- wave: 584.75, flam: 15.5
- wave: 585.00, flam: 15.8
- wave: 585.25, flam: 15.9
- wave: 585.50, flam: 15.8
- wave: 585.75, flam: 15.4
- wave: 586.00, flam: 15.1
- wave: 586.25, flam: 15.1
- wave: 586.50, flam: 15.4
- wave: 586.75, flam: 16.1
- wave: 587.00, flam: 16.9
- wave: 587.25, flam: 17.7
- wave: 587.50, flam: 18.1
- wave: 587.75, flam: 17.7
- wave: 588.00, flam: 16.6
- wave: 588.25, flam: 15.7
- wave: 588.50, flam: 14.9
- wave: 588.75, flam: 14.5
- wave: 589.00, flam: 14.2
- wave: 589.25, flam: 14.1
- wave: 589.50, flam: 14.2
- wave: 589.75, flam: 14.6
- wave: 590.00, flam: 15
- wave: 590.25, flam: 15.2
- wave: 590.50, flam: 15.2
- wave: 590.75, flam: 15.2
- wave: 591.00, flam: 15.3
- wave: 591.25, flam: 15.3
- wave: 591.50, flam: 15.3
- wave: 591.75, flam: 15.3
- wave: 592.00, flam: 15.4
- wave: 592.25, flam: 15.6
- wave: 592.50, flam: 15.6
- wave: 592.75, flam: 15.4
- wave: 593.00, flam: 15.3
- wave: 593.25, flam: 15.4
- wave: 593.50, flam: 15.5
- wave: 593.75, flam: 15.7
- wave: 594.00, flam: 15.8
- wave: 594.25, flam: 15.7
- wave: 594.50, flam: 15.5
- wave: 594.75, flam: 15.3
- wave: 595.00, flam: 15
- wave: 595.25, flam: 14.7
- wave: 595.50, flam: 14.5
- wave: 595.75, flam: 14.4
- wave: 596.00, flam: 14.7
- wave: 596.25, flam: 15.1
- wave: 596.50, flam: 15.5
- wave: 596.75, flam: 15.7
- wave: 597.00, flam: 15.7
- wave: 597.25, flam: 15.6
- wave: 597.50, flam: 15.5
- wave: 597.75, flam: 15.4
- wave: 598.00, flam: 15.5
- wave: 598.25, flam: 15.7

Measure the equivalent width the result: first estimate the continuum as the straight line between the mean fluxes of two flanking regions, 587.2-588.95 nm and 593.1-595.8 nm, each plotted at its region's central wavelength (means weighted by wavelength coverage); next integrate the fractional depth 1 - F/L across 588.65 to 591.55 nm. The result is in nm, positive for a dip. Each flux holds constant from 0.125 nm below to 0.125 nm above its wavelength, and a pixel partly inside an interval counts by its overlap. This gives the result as 0.21 nm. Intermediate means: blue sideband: 16.3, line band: 14.8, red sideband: 15.3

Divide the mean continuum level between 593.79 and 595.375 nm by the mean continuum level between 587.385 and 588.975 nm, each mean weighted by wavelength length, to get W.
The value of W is 0.95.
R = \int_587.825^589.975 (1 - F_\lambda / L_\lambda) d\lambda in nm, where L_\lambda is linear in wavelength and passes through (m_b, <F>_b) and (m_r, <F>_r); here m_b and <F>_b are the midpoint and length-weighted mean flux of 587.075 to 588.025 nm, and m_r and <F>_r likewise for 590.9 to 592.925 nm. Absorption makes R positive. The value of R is 0.25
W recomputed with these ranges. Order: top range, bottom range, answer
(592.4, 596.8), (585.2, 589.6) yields 0.97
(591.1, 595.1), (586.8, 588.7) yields 0.93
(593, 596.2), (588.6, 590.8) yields 1.03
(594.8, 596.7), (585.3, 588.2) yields 0.91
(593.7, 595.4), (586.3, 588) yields 0.91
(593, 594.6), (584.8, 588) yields 0.96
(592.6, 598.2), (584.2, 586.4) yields 0.99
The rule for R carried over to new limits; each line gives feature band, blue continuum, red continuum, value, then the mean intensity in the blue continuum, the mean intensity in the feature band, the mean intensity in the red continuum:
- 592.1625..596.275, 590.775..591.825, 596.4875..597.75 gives 0.05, 15.3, 15.2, 15.6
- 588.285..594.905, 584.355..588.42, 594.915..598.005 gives 0.19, 16.1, 15.2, 15.2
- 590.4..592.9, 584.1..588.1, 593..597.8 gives 0.04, 16.1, 15.4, 15.3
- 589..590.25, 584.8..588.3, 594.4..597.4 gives 0.11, 16.2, 14.5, 15.1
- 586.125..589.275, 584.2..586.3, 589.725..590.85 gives -0.14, 15.5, 16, 15.1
